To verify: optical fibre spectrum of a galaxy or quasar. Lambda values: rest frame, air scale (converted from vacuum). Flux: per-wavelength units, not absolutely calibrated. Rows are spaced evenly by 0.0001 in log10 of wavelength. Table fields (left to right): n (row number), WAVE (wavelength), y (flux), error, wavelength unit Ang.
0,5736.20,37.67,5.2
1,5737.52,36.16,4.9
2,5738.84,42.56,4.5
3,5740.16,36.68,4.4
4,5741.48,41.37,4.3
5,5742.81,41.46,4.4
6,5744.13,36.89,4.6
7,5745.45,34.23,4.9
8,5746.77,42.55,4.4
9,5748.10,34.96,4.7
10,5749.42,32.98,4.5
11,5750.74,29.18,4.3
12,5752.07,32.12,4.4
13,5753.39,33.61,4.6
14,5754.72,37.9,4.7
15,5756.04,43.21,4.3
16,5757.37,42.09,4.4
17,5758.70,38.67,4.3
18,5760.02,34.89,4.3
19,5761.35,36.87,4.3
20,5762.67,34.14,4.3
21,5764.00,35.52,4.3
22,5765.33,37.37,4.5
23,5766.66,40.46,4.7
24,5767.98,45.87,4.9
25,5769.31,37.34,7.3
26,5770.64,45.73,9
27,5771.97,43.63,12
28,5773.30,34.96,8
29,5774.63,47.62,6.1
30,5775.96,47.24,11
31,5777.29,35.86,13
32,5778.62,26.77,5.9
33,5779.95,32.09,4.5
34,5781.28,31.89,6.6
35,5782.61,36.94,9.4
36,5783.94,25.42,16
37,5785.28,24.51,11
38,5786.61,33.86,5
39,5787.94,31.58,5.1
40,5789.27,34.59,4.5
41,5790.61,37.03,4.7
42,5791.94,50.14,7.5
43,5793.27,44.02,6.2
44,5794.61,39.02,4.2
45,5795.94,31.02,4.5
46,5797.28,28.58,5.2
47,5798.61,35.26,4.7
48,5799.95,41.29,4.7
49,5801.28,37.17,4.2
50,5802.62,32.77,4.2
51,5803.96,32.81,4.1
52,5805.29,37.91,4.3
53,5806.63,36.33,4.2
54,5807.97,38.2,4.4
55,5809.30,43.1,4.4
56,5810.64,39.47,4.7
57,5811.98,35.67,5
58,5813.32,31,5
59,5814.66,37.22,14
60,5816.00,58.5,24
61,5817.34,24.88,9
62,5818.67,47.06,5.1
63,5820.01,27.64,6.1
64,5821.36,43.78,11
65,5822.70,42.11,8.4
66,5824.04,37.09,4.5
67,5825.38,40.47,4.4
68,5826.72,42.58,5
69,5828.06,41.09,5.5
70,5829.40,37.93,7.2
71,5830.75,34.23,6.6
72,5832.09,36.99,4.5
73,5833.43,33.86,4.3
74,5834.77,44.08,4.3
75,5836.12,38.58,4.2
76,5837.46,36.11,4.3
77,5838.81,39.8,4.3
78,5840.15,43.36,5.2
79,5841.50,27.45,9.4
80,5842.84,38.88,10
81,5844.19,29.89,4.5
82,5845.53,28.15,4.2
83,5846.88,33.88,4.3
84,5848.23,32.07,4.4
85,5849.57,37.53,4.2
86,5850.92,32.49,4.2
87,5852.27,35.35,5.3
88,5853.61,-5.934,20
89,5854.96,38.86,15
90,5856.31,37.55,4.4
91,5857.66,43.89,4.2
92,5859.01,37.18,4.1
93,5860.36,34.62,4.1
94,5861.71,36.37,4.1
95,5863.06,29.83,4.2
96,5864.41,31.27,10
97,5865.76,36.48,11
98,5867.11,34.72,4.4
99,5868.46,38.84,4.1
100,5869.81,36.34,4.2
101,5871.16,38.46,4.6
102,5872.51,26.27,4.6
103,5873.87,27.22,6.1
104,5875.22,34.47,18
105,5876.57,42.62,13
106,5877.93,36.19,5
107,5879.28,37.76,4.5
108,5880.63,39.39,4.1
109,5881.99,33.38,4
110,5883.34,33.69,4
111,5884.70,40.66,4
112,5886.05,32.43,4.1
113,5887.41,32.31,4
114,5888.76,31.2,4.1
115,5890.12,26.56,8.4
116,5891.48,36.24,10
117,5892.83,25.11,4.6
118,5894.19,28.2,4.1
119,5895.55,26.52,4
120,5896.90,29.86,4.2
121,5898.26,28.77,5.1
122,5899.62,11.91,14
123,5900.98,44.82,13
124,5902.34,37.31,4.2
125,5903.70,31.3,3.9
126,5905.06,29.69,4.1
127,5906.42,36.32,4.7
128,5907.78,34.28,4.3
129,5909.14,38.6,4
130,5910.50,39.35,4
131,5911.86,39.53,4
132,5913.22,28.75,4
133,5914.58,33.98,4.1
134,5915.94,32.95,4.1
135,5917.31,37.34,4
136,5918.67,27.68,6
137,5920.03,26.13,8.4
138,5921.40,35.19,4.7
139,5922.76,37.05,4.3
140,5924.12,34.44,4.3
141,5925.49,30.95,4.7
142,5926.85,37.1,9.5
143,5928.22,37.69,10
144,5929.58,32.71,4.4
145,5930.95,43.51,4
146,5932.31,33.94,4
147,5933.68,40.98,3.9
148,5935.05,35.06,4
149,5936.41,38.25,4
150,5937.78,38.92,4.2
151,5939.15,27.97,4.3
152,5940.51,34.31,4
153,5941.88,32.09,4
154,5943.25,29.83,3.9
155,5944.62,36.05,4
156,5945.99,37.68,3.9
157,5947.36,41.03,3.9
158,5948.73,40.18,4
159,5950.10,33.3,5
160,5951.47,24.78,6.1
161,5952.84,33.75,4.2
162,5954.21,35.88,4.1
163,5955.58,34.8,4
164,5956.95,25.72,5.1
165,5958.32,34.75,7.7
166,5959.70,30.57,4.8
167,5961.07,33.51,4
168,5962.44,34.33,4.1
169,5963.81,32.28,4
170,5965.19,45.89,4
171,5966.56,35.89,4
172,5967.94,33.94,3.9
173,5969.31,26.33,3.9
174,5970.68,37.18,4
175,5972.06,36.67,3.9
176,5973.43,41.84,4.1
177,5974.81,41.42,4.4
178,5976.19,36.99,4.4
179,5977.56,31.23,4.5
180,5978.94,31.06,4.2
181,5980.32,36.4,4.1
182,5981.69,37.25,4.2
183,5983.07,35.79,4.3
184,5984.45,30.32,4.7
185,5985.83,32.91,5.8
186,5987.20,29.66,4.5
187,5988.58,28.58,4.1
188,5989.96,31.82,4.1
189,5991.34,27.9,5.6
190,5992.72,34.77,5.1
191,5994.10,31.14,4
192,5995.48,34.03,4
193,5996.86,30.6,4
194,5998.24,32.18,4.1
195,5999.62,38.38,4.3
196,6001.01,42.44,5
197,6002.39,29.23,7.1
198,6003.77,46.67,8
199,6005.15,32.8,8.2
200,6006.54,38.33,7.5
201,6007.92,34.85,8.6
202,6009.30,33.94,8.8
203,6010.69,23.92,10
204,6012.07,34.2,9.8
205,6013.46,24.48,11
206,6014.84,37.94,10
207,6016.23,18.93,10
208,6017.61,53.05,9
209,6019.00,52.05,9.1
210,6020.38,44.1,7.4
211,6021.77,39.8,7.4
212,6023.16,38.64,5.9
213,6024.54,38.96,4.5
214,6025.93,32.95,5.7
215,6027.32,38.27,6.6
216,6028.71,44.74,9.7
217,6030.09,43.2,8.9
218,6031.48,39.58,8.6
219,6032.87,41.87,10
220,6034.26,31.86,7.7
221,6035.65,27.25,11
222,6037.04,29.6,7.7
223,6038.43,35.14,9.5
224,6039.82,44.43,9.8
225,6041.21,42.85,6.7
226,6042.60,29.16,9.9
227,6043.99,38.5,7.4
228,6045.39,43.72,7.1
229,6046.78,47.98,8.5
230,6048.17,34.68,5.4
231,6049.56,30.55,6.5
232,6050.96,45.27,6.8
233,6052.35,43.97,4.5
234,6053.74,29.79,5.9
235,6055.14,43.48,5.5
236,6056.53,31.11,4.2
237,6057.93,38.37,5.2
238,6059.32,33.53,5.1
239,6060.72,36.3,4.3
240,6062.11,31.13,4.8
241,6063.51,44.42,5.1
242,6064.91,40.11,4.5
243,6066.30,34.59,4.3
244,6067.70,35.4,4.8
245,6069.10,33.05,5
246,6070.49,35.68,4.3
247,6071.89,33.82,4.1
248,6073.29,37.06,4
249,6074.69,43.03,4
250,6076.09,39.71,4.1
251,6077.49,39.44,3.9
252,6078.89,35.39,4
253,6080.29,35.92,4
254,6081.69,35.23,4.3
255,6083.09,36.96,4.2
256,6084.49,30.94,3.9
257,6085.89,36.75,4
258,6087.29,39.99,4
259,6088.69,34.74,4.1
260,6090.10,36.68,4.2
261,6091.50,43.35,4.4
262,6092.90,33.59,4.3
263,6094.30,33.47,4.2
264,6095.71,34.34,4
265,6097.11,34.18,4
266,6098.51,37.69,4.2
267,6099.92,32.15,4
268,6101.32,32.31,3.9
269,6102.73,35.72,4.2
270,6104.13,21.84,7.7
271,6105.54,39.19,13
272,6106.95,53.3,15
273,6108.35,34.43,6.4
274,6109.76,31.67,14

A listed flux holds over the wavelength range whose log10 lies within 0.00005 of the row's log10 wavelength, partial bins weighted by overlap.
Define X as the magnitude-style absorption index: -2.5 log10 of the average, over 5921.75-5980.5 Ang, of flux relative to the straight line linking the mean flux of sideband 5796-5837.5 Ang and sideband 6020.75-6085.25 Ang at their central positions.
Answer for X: 0.074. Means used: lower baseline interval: 37.8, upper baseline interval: 37.4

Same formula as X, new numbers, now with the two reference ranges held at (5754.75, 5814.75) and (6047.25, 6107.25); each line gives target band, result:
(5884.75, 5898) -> 0.211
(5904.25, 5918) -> 0.052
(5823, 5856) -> 0.062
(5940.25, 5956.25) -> 0.068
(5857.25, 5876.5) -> 0.061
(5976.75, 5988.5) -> 0.116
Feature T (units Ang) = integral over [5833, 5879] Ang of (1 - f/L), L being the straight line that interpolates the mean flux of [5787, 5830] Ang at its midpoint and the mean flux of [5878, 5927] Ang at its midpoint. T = 1.44 Ang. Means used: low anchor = 38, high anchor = 33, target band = 34.3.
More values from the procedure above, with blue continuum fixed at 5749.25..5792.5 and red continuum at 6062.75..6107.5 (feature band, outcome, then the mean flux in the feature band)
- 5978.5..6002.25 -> 2.2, 33.2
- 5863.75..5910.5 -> 4.3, 33.3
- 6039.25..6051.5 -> -1.0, 39.5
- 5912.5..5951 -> 1.9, 34.8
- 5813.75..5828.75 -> -1.4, 40.1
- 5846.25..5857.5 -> 1.8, 30.8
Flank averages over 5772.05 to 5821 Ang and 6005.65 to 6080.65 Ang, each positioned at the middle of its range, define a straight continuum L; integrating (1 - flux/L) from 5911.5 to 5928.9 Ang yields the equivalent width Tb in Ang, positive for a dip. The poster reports 1.5 Ang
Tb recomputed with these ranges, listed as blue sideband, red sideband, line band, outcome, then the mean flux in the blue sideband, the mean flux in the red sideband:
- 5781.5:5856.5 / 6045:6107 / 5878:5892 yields 0.65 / 35.9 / 36.7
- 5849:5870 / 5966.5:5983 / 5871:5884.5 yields -0.52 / 33.4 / 35.5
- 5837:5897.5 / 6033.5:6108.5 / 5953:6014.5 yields 2.19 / 33.4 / 36.6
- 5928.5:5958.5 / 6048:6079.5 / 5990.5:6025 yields 0.29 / 34.8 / 37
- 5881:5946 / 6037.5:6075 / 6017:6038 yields -1.65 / 33.5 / 37.6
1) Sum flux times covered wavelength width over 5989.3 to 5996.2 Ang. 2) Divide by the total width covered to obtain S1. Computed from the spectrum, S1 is 31.9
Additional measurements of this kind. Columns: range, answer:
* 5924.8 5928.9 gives 35.2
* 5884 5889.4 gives 34.2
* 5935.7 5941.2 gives 34.9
